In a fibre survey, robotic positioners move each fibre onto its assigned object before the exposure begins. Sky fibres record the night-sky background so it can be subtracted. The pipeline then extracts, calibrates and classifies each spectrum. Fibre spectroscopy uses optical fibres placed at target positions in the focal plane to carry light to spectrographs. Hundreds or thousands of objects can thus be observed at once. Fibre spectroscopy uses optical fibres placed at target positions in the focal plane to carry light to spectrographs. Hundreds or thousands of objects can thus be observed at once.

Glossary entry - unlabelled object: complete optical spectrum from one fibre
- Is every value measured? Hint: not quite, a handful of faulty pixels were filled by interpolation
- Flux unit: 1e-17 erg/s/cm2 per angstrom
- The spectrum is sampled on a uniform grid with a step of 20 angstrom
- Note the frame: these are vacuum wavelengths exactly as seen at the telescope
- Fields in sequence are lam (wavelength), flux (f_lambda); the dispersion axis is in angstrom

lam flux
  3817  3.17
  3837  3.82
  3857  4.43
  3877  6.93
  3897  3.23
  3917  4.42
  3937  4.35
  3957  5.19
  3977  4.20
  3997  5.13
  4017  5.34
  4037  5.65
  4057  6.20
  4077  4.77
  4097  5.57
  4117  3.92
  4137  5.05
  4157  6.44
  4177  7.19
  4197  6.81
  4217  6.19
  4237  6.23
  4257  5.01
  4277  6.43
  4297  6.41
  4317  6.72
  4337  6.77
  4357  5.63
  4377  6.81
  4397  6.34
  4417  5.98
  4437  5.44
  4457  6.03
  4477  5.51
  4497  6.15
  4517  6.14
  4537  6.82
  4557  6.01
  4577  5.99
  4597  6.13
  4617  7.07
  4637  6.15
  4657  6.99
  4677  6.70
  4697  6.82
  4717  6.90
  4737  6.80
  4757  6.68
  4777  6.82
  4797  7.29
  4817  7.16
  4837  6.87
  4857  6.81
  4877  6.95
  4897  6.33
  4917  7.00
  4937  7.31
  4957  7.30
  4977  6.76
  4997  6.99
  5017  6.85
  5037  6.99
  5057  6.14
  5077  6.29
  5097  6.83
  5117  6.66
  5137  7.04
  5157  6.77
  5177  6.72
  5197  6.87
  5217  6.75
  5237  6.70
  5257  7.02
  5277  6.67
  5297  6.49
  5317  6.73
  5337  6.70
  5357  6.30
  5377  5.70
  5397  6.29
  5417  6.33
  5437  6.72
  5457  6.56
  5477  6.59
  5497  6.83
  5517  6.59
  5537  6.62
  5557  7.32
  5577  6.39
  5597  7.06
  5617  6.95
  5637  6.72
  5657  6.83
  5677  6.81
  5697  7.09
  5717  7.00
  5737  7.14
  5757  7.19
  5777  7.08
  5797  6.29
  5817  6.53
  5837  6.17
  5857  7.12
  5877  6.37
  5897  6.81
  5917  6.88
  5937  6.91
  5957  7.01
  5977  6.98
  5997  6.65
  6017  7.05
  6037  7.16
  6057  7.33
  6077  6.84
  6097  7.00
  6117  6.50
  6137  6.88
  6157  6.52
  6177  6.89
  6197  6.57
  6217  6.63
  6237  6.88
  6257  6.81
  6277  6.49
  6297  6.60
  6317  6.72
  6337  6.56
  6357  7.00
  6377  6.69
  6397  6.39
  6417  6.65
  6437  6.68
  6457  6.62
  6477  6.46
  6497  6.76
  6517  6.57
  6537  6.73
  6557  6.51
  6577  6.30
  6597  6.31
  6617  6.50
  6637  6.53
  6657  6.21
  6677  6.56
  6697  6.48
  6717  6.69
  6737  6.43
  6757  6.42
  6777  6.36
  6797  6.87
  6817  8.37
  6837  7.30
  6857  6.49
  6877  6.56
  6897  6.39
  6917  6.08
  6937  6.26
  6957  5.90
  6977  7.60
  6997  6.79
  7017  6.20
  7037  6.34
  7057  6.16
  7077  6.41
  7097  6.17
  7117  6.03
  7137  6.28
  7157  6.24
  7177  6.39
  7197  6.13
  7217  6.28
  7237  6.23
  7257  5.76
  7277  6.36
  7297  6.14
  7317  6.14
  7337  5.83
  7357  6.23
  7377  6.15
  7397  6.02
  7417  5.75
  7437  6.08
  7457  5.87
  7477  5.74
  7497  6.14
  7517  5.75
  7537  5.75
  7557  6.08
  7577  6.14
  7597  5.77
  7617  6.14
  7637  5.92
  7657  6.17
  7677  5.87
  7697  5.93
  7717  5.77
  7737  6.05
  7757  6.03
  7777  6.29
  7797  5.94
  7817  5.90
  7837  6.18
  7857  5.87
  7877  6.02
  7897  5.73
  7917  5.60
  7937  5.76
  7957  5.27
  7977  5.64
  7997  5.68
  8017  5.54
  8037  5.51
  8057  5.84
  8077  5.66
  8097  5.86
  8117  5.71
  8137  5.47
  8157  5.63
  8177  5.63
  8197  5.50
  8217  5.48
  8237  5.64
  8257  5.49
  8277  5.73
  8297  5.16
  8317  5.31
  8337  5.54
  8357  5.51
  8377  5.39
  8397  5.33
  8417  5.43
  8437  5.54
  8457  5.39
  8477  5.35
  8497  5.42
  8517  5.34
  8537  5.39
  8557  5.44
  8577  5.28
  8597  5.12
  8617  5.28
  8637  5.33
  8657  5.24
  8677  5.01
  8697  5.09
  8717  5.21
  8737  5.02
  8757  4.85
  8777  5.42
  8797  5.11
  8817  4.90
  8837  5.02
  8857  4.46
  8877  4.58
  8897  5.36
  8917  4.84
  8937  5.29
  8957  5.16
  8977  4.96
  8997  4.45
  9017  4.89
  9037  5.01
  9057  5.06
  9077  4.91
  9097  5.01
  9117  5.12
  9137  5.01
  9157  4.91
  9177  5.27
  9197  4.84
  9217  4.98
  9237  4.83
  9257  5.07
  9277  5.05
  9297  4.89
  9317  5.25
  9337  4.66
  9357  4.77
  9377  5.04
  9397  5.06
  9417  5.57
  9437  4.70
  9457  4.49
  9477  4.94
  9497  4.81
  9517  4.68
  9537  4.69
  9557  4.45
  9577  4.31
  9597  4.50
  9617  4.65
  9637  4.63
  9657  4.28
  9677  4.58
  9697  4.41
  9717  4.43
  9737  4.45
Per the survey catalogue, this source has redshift 0.04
